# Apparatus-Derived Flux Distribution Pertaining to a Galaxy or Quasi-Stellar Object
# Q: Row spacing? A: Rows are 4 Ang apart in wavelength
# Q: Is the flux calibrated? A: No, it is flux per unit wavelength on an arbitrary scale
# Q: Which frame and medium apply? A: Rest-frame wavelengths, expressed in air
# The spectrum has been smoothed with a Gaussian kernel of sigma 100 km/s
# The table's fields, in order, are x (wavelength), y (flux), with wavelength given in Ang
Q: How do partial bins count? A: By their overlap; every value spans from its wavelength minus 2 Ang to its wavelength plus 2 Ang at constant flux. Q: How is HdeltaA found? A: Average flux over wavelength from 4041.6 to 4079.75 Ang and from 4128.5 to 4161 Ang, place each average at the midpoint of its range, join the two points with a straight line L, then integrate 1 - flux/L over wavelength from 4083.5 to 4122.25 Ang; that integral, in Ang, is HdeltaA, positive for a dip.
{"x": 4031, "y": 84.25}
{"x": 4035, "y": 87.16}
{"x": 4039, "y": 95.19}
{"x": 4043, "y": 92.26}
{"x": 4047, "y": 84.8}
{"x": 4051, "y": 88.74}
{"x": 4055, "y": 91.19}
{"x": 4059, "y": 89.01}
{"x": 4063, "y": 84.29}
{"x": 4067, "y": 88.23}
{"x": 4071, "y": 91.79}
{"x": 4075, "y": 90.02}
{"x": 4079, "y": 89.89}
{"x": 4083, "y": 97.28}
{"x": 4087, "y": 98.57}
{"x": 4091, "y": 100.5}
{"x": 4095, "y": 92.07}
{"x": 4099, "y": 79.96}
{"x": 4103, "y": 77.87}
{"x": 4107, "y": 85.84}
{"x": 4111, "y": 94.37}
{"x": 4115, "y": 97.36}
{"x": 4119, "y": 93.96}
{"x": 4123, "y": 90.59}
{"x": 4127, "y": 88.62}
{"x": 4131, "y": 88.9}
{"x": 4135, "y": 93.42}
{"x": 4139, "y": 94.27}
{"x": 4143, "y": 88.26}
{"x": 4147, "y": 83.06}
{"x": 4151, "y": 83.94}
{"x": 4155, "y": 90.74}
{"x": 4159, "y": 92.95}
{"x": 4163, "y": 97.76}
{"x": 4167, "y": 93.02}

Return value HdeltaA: -1.0 Ang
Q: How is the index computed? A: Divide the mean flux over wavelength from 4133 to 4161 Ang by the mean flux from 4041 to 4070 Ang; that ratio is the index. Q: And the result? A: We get 1.0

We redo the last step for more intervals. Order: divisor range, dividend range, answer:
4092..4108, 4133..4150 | 1.05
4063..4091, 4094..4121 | 0.96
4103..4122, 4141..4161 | 0.96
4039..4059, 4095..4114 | 0.96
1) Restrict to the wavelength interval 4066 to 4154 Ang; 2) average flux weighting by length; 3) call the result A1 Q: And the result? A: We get 90.4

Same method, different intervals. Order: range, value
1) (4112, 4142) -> 92.4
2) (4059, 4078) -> 88.7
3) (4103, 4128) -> 90.8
